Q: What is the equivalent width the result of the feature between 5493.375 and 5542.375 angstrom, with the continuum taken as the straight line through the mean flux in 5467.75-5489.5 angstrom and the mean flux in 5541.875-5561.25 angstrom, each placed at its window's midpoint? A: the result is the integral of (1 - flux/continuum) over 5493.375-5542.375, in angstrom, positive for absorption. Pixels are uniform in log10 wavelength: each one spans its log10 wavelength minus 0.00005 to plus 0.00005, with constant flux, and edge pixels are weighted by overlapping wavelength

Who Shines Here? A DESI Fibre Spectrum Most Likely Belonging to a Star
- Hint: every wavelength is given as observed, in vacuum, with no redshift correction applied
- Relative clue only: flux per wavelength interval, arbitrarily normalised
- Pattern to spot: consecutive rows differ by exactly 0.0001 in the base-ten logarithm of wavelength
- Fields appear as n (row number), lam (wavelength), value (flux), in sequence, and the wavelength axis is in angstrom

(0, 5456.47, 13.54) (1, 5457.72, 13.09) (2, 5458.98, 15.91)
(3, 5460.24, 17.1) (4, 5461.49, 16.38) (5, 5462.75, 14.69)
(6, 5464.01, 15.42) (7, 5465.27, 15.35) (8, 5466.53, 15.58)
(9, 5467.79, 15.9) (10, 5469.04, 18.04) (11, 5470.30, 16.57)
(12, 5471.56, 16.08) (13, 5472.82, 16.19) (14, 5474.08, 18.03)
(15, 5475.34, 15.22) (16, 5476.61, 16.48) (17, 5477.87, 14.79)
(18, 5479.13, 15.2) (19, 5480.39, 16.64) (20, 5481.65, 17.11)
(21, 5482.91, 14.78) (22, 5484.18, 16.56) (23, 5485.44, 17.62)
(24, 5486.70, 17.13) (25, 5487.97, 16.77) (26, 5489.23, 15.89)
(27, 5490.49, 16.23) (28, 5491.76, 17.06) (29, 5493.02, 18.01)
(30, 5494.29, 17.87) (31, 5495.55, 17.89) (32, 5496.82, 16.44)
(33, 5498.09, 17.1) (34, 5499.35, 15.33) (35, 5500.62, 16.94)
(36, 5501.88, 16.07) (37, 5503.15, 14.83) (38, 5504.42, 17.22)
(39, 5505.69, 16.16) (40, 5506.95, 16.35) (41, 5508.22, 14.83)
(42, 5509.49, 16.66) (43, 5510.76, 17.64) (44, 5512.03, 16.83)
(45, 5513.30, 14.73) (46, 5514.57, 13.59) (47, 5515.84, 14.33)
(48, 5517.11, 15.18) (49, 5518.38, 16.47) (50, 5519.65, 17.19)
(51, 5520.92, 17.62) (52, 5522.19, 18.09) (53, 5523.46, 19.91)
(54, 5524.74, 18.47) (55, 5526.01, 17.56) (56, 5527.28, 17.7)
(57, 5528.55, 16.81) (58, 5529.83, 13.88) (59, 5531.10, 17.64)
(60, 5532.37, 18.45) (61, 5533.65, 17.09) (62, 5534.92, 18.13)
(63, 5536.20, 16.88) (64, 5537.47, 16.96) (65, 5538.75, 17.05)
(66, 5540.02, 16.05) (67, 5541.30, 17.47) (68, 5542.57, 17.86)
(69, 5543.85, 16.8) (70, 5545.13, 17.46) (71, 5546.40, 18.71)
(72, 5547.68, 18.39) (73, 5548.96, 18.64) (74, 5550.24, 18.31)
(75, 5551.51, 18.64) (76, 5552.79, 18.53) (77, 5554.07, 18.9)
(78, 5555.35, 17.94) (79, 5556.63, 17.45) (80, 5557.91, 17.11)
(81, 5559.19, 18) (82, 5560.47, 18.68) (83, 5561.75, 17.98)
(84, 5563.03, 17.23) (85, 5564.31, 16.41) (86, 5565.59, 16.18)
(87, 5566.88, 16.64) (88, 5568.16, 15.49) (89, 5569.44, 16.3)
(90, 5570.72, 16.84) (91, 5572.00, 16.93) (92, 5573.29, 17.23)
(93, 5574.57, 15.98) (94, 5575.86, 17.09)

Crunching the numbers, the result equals 1.6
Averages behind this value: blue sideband 16.4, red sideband 18.1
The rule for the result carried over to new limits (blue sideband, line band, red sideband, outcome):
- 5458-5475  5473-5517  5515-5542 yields 0.8 angstrom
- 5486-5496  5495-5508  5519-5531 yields 0.6 angstrom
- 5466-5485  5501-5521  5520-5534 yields 1.4 angstrom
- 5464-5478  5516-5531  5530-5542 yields -0.1 angstrom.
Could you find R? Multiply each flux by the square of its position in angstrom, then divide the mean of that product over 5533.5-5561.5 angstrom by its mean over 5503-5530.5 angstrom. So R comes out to 1.09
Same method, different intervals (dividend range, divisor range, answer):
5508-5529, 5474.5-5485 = 1.07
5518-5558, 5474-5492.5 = 1.10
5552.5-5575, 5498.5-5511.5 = 1.08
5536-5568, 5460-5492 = 1.11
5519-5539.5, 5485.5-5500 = 1.05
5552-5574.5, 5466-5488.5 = 1.09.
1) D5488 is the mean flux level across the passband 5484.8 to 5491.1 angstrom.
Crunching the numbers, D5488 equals 16.7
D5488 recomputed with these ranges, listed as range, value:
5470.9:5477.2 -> 16.4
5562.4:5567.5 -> 16.6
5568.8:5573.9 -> 16.8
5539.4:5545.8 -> 17.1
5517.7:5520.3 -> 16.8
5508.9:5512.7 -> 17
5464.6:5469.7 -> 16.2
